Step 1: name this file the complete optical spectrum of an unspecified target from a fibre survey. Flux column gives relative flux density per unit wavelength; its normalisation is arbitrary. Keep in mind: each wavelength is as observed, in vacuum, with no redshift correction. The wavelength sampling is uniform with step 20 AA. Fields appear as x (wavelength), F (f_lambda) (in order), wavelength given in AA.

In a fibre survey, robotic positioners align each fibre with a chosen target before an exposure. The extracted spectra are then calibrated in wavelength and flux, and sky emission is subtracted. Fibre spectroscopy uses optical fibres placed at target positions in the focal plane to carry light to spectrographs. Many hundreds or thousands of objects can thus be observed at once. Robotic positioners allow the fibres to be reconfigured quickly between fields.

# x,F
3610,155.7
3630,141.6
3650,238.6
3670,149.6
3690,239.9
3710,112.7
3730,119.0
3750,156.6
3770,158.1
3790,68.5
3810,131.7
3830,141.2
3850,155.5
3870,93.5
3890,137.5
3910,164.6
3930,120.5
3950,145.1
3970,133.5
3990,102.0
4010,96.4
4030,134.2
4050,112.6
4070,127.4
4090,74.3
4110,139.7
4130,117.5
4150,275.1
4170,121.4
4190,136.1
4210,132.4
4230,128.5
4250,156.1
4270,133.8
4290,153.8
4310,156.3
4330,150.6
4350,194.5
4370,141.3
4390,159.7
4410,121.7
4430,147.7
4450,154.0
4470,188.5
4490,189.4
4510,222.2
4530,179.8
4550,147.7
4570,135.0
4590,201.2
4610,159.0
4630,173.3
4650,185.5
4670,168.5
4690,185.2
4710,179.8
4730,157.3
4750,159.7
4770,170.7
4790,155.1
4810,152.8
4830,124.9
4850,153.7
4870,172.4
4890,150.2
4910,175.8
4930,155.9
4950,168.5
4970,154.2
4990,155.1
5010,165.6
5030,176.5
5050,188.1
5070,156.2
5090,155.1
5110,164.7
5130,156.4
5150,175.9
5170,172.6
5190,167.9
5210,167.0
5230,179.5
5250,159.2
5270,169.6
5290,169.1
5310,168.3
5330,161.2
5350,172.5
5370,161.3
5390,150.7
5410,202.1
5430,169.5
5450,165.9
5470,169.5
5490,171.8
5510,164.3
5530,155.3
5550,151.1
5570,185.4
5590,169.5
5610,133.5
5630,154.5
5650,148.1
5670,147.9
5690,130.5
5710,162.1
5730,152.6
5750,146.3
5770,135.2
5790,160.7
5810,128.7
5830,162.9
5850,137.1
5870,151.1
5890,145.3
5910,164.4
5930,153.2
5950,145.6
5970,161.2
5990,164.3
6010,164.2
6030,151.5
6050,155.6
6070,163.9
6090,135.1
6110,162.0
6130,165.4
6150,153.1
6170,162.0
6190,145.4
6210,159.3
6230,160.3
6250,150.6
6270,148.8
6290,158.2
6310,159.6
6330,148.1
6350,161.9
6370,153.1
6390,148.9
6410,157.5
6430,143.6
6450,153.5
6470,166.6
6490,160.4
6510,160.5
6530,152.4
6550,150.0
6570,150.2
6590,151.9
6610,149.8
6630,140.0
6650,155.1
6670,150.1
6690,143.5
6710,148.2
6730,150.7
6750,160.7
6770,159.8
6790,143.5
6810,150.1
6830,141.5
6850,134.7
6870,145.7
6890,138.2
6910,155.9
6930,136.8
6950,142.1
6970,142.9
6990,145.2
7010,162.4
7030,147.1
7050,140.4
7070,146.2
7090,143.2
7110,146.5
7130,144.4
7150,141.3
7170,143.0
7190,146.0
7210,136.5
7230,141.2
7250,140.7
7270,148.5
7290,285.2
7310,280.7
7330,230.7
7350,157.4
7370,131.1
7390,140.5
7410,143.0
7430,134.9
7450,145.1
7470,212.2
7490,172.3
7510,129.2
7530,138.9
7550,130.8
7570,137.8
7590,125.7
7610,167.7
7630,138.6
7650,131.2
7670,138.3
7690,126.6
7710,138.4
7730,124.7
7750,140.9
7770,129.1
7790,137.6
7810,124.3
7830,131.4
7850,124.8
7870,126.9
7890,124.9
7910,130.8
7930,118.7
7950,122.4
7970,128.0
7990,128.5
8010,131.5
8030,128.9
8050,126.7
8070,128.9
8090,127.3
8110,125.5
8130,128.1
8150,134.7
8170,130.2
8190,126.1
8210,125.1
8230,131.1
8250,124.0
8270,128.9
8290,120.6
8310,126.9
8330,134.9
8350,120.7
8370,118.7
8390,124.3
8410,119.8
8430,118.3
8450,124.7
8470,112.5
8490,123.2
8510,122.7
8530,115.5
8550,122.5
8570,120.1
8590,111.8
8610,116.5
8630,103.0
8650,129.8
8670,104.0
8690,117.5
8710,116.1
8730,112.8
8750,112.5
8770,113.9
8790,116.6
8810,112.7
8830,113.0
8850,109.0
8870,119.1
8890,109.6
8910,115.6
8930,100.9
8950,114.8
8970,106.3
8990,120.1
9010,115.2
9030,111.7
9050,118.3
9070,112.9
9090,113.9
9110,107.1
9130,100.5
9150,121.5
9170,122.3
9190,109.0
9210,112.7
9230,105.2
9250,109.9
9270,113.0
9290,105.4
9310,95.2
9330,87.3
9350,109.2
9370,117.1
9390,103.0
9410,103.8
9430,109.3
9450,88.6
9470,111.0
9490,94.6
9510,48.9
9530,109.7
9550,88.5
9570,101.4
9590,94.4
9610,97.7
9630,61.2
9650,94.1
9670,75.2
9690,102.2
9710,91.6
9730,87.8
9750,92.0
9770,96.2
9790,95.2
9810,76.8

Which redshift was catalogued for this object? 0.11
